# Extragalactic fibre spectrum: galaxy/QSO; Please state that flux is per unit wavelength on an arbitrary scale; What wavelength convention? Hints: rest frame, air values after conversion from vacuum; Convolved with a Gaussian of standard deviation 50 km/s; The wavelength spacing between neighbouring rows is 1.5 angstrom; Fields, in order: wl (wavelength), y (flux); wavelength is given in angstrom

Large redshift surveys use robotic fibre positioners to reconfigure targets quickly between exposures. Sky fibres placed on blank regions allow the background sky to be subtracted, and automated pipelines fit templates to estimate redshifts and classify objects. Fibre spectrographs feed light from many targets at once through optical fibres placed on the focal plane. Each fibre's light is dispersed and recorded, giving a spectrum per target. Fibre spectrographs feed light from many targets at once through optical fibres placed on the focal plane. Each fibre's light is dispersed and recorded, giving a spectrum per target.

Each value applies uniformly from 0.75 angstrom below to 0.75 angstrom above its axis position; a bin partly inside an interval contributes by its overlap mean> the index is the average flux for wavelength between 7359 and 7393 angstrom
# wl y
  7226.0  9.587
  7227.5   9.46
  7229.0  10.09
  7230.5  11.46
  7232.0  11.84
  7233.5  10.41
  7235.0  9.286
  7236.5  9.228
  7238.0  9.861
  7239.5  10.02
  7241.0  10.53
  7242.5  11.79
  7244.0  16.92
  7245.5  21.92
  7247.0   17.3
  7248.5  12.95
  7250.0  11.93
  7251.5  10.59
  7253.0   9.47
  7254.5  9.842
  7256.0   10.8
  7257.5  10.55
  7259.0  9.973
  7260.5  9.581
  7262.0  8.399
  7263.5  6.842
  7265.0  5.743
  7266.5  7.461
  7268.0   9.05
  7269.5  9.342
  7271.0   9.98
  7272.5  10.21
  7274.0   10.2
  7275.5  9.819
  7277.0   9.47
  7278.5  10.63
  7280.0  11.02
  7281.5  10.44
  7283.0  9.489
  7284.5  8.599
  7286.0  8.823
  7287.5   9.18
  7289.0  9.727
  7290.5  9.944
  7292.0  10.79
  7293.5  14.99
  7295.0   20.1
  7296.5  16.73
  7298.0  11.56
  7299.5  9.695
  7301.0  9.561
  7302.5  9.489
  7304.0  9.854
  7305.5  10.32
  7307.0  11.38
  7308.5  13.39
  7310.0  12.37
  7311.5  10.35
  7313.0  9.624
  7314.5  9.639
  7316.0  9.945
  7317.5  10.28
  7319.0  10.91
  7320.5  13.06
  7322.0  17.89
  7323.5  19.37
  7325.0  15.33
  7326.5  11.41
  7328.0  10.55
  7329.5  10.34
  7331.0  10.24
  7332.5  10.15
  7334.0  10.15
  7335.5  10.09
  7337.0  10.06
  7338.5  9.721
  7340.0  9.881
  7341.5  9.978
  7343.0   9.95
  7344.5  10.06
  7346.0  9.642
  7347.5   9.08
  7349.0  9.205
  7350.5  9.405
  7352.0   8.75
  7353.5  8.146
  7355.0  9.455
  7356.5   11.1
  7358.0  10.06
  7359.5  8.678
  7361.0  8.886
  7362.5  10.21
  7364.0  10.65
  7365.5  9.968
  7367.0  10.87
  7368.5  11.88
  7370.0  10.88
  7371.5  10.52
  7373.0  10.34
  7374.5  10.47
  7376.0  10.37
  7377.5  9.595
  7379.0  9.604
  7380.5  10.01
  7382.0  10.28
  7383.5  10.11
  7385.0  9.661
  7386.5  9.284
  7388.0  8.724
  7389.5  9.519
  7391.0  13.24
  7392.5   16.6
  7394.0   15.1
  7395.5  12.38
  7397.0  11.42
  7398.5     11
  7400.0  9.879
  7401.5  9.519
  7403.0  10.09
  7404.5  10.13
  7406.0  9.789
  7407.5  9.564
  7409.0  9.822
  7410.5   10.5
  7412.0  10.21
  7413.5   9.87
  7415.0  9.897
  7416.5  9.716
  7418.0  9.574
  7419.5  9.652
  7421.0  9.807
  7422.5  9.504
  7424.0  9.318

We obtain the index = 10.4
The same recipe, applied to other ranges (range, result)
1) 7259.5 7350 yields 10.7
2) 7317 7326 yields 14.5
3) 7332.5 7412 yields 10.3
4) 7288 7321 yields 11.5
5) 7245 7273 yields 10.5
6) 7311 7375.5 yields 10.6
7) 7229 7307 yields 10.9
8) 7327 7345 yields 10.1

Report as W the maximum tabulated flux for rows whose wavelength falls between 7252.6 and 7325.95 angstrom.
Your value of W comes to 20.1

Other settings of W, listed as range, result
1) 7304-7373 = 19.37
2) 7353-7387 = 11.88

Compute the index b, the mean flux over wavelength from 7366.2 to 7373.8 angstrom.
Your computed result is 10.9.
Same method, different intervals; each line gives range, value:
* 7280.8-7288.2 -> 9.3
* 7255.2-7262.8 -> 9.84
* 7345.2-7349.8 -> 9.32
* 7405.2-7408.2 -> 9.69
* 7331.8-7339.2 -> 10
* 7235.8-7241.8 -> 9.93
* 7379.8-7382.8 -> 10.1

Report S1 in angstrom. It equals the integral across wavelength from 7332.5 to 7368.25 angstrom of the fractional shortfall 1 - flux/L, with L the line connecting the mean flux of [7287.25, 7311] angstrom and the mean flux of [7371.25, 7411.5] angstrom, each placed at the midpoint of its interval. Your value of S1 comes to 4.5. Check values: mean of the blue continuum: 11.9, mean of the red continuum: 10.6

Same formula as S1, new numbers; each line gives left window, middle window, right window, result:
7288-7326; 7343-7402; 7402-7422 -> 1.95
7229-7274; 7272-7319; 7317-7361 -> -0.54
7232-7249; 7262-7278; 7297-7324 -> 4.45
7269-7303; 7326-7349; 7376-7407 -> 1.67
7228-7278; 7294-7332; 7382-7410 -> -4.88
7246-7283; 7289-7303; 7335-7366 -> -3.49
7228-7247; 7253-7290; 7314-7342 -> 7.84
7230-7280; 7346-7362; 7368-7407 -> 2.15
